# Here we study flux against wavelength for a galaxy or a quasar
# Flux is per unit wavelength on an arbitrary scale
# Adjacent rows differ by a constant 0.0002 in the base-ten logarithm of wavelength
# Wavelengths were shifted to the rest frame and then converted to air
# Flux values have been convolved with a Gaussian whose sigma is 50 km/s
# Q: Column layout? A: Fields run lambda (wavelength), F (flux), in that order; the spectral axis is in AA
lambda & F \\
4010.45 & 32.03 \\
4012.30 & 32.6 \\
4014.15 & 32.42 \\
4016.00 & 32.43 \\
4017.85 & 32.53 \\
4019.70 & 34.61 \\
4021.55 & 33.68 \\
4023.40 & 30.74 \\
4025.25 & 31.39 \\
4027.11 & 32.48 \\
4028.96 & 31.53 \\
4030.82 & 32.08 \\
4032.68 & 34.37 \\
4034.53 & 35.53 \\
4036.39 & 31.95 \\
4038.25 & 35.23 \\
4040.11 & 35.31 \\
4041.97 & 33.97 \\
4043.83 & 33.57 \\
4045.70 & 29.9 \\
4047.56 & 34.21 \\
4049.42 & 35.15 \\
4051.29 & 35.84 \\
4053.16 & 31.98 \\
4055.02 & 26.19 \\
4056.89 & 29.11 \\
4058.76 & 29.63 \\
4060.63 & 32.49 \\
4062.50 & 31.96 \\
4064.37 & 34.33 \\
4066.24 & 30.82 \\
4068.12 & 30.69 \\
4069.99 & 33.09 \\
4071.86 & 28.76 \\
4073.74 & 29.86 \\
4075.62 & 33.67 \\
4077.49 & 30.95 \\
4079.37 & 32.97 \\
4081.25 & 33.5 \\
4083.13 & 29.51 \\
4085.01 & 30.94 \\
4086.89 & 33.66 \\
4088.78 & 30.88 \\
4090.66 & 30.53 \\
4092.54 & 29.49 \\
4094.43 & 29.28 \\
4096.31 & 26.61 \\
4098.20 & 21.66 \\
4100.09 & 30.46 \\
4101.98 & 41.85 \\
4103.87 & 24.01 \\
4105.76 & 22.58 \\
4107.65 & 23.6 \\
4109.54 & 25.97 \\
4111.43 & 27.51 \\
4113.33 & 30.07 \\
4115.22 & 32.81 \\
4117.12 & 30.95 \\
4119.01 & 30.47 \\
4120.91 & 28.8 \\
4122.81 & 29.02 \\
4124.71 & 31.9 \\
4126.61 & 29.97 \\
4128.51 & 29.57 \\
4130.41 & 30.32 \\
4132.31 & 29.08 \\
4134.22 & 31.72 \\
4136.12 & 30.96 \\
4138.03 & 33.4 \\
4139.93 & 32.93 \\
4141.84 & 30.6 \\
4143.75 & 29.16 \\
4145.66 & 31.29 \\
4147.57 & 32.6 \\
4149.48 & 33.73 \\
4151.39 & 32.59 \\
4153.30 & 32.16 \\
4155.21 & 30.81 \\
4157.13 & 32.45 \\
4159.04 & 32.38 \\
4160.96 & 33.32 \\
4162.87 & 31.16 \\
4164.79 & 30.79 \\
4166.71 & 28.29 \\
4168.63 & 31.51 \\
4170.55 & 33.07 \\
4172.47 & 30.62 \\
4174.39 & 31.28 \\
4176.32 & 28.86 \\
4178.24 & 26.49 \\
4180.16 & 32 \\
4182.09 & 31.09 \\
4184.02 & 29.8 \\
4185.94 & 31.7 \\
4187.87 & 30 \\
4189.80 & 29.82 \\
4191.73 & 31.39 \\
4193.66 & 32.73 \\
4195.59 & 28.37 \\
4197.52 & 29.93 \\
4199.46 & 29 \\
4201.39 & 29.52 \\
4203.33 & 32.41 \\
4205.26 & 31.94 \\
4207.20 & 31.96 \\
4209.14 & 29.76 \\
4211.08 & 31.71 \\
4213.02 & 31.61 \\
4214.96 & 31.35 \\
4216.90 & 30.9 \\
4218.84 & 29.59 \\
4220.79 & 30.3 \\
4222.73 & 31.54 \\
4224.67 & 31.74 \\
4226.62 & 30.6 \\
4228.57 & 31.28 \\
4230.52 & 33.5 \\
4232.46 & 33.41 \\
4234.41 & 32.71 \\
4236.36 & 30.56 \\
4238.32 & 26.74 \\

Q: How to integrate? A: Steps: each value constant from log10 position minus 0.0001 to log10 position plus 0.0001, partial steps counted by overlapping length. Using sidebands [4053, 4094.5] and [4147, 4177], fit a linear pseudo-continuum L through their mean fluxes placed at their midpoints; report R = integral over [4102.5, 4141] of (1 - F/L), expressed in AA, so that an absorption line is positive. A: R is 2.4 AA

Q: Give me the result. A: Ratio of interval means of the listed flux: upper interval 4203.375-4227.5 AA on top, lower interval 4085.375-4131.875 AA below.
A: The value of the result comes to 1.1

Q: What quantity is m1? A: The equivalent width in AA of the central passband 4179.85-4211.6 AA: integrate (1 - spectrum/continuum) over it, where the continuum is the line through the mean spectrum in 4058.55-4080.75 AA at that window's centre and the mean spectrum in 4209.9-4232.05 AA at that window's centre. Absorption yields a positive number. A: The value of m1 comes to 0.7 AA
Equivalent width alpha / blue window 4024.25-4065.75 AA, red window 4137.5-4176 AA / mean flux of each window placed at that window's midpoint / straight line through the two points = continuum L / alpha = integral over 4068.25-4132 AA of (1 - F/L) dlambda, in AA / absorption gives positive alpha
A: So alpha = 4.5 AA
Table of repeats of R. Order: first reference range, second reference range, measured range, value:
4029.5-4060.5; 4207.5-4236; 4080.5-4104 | 1.5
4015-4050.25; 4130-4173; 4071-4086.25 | 0.6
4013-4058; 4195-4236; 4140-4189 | 0.7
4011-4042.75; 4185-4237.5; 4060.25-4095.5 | 1.2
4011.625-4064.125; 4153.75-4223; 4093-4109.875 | 2.3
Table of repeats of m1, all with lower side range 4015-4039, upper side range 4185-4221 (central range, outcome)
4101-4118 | 1.65 AA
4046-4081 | 0.79 AA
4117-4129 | 0.64 AA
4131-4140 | 0.04 AA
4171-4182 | 0.35 AA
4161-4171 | 0.04 AA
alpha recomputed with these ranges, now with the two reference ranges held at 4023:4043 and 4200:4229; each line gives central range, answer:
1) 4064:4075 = 0.5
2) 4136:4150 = 0.0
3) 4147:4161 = -0.3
